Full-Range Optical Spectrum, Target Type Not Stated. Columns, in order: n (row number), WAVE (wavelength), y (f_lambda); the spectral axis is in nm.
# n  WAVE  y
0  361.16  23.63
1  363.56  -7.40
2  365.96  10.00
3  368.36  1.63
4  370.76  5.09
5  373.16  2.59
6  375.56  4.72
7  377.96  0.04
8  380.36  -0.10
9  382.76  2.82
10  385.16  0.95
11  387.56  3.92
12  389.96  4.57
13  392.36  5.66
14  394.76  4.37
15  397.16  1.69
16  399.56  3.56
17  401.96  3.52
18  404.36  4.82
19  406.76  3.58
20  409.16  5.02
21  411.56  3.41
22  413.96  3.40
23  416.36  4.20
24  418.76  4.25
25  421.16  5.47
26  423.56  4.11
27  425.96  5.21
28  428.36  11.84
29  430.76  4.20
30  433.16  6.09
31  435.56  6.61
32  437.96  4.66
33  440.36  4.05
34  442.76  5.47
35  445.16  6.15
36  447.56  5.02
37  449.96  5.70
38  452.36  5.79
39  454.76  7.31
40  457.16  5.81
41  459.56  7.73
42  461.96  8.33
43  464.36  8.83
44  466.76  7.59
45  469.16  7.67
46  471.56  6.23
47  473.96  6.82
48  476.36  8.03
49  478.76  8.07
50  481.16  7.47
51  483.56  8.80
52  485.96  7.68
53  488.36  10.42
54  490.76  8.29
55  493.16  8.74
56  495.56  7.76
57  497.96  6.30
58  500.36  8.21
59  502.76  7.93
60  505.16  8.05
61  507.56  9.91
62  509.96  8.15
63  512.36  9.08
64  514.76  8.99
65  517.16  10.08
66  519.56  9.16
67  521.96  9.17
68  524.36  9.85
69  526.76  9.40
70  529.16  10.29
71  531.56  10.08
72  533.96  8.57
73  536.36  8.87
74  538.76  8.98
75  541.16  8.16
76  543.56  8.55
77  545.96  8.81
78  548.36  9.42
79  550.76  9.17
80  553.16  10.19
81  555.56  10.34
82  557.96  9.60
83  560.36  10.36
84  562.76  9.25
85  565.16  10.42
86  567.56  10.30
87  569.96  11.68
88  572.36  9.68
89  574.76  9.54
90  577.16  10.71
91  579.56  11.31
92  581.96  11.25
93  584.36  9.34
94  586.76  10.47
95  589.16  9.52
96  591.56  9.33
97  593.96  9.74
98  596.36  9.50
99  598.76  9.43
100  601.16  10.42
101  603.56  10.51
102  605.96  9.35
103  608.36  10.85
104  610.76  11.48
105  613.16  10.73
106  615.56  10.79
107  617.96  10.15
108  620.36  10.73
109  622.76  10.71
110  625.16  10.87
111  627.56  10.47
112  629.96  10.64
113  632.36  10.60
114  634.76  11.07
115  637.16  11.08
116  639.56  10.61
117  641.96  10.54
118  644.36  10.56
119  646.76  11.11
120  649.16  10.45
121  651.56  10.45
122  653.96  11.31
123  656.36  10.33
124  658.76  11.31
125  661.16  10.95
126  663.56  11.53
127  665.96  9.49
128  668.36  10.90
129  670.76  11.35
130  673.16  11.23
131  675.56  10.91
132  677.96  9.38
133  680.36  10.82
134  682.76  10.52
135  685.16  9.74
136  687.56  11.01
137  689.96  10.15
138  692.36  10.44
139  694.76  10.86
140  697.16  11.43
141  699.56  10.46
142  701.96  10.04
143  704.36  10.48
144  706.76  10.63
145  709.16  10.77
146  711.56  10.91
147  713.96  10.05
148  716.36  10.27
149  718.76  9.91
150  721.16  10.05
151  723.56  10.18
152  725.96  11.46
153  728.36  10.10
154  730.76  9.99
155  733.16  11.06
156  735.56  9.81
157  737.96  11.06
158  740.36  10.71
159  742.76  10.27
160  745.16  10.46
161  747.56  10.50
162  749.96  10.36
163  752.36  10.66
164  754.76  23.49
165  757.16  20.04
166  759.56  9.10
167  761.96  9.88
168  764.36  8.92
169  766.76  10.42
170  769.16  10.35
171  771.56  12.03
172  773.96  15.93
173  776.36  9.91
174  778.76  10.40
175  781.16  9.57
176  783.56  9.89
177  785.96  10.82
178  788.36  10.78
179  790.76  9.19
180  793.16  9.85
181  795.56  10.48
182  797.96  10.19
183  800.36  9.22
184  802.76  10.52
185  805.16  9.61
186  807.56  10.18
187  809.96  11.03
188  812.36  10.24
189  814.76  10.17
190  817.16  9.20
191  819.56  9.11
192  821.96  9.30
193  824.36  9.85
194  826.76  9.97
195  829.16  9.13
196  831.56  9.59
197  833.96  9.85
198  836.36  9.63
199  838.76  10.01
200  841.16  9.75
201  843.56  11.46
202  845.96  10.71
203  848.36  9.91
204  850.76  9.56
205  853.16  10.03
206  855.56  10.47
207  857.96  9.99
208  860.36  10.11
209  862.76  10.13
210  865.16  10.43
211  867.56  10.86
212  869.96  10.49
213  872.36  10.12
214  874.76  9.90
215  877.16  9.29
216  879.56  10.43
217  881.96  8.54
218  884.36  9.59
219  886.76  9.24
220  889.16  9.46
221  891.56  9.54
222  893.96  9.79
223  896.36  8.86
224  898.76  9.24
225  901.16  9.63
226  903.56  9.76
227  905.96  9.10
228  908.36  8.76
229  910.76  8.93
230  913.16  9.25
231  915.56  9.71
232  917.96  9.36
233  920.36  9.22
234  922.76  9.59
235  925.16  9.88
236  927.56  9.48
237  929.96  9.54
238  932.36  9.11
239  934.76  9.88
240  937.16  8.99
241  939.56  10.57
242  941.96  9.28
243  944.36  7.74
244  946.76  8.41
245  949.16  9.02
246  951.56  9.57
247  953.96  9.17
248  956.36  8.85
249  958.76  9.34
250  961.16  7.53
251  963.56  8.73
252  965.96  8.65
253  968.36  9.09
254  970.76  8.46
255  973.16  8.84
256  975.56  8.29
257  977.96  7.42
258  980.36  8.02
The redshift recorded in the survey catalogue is 0.15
